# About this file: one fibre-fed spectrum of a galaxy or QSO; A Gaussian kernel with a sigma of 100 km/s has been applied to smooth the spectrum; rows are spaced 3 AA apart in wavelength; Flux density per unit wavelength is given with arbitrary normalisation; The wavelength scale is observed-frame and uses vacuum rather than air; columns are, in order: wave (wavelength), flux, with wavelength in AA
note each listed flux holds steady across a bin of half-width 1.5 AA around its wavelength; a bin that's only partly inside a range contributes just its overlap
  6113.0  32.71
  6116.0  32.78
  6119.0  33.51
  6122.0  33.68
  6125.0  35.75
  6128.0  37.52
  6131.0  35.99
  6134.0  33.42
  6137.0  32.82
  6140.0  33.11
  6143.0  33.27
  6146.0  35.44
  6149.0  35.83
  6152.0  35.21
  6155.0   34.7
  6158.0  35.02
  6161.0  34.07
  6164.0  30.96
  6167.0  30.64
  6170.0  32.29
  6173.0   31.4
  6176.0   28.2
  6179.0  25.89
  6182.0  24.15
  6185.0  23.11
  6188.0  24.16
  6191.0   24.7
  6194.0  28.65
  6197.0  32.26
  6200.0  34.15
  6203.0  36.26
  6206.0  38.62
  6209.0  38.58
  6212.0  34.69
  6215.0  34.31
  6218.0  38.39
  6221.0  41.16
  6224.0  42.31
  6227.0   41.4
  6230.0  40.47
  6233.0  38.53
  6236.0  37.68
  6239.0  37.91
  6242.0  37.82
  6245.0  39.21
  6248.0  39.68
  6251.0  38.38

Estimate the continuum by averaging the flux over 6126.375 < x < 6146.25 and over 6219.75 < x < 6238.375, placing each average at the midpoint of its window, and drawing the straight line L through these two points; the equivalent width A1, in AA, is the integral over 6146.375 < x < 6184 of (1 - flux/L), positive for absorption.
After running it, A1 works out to 4.8 AA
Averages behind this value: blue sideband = 34.5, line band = 31.5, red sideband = 40.1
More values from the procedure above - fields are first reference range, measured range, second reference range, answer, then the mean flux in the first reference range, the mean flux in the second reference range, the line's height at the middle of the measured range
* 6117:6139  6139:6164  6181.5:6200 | -2.13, 34.6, 26.9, 31.7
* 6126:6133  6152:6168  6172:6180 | -1.08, 36.4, 28.5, 31.2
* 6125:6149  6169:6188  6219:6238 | 5.12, 34.7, 40.1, 37.2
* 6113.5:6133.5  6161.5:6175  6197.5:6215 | 1.53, 34.7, 36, 35.4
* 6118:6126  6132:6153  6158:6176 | -0.65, 34.3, 31.8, 33.2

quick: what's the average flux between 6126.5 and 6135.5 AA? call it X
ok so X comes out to 35.6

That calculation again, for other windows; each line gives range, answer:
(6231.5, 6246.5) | 38.2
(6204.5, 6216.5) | 36.6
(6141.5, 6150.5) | 34.8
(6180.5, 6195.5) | 25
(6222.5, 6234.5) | 40.7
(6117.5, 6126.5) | 34.3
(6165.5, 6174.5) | 31.4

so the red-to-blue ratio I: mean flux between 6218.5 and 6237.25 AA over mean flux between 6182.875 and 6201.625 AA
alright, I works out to 1.4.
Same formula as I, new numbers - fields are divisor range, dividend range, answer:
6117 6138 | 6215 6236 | 1.15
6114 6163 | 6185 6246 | 1.04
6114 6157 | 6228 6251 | 1.12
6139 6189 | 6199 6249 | 1.23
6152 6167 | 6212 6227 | 1.16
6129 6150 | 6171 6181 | 0.83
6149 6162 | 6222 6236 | 1.16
